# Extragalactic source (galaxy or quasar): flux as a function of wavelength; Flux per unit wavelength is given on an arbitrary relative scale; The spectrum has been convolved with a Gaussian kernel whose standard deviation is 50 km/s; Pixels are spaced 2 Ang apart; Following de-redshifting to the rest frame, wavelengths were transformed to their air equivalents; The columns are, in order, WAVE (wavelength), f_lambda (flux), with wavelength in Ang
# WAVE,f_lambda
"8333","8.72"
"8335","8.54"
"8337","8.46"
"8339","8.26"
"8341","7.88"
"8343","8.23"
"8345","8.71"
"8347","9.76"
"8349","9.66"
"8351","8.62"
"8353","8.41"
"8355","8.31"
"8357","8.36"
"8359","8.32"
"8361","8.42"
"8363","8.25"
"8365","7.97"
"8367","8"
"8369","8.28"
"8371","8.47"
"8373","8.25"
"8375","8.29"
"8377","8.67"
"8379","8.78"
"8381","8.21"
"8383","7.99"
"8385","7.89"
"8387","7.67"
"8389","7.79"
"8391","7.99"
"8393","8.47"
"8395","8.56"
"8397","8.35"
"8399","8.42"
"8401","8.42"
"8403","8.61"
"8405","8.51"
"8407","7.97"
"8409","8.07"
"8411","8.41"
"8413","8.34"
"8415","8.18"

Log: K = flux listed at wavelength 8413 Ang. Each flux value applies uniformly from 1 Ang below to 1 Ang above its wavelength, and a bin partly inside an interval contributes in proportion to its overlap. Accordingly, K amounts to 8.34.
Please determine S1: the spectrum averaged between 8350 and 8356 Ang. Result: 8.45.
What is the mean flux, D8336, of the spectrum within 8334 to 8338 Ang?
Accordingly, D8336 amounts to 8.5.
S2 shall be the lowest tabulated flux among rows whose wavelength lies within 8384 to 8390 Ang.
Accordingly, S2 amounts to 7.67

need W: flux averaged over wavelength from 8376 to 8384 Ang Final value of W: 8.41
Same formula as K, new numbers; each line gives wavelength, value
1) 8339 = 8.26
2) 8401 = 8.42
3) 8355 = 8.31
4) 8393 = 8.47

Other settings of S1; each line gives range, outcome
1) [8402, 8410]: 8.29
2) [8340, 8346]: 8.27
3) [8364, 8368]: 7.98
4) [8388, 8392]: 7.89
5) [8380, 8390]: 7.91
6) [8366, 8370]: 8.14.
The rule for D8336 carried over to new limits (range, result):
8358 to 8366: 8.24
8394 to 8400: 8.44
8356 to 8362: 8.37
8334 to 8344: 8.27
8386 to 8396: 8.1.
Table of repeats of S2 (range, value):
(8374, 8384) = 7.99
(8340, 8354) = 7.88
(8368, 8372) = 8.28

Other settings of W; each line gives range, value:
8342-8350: 9.09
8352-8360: 8.35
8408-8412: 8.24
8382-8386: 7.94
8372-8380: 8.5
